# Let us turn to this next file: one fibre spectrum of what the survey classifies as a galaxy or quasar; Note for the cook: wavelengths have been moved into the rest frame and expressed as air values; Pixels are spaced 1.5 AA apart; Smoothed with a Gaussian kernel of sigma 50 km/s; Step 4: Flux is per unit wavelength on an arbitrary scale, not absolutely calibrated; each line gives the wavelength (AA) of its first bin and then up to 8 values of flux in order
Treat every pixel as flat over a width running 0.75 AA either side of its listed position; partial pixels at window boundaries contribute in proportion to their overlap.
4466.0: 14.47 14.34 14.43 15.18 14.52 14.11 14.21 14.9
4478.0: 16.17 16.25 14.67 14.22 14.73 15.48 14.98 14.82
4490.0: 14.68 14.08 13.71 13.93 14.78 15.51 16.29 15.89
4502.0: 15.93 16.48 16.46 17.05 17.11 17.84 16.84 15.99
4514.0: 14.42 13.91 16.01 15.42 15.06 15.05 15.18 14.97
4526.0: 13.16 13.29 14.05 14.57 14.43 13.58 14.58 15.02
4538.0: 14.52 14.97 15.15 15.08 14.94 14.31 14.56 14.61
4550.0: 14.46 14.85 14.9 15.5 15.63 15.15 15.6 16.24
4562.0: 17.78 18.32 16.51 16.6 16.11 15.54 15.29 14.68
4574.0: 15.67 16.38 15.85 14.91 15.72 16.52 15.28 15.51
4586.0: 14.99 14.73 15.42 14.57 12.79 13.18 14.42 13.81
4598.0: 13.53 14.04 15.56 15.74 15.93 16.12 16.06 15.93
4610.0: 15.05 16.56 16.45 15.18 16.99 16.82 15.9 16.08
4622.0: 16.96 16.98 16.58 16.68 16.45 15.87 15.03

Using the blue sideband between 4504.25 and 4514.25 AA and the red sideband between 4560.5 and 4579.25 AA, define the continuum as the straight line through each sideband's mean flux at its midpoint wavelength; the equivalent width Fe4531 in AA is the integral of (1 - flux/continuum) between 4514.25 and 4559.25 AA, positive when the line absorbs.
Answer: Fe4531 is 4.6 AA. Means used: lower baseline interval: 16.6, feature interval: 14.7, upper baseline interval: 16.1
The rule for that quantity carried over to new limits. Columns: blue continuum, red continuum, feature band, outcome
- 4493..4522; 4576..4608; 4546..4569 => -0.70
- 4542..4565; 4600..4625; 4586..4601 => 1.65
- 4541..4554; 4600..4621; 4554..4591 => -1.33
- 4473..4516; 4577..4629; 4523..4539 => 1.19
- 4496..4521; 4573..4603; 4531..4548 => 1.00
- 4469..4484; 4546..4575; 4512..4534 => 1.03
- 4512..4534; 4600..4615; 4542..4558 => 0.10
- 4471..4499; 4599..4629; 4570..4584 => 0.14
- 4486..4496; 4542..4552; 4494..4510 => -1.82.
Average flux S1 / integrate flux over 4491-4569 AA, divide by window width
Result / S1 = 15.3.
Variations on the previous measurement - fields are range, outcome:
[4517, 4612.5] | 15.2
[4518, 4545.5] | 14.6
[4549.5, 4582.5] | 15.8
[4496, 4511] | 16.4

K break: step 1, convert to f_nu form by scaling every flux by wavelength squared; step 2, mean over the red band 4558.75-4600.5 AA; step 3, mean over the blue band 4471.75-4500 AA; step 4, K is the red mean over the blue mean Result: 1.08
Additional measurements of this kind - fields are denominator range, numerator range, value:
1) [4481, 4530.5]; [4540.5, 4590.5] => 1.05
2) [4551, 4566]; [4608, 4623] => 1.03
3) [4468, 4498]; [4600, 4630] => 1.16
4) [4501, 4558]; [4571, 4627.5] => 1.06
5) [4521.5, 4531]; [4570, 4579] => 1.11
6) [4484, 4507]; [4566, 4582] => 1.06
